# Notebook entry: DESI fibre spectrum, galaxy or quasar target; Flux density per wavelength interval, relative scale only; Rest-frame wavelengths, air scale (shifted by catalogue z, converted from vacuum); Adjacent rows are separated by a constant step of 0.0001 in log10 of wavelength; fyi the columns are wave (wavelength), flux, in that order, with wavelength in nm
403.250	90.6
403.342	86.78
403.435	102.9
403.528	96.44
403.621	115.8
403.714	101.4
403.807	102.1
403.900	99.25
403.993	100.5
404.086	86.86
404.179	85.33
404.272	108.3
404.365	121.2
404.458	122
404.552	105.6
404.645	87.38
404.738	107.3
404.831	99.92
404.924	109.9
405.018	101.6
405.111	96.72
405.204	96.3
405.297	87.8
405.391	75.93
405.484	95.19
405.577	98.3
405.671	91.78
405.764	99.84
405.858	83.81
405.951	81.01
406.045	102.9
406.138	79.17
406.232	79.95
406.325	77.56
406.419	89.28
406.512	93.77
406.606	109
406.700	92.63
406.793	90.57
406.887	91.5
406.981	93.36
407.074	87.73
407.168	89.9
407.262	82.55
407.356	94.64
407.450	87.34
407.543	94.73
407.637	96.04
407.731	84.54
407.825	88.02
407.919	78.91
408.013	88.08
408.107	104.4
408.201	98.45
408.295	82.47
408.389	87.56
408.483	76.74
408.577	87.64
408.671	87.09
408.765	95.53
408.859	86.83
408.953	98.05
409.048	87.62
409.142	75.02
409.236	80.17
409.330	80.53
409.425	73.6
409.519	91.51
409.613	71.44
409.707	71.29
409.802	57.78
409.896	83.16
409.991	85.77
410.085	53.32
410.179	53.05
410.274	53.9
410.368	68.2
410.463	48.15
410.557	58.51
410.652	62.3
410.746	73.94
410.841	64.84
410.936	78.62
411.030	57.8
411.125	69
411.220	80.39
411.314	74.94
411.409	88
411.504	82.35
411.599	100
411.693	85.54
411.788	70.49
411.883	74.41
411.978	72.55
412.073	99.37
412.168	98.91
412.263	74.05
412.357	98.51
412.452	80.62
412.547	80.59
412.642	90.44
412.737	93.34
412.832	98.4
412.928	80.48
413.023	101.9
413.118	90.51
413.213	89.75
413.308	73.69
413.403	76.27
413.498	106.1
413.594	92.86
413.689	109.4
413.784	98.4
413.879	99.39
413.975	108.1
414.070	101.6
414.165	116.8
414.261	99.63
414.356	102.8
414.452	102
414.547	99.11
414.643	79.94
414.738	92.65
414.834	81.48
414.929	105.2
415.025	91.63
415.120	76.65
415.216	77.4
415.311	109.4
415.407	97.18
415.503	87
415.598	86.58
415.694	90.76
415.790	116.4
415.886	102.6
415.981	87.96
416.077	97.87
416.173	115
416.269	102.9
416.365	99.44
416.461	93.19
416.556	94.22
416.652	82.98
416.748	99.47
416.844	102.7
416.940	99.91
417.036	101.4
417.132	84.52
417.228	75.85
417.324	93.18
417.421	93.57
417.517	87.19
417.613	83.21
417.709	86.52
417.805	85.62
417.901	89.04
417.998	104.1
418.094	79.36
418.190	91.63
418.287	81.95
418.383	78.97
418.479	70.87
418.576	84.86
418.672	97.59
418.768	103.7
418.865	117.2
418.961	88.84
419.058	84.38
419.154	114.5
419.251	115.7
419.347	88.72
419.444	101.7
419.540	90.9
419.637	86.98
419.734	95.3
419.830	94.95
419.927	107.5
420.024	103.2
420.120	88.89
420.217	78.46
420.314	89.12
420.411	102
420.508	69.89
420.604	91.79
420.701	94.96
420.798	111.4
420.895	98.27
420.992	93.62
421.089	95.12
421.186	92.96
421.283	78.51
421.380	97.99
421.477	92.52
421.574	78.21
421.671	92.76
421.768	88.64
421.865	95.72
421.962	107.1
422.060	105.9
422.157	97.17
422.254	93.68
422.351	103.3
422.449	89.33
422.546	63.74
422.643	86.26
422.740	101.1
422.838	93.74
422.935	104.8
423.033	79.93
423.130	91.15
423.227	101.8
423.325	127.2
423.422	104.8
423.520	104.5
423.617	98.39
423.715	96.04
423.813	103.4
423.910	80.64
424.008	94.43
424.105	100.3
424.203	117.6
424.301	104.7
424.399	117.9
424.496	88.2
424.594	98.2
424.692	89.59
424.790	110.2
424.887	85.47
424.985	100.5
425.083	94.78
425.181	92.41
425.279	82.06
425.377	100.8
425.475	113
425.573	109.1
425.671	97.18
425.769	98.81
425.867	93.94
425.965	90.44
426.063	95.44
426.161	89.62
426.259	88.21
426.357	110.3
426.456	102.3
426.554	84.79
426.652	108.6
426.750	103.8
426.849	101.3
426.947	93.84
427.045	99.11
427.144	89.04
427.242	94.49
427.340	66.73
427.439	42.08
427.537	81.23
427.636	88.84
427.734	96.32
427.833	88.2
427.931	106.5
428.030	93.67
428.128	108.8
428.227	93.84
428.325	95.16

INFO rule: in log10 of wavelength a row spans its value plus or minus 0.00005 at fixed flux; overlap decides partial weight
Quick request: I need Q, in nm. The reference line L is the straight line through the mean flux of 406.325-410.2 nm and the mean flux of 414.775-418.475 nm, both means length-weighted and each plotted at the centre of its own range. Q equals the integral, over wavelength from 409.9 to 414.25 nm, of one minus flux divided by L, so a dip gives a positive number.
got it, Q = 0.29 nm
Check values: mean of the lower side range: 85.5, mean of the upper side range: 92.2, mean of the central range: 82.7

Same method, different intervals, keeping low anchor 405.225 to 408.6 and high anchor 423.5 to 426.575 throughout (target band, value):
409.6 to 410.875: 0.37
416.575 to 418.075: 0.05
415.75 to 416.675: -0.06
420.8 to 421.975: 0.04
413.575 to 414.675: -0.10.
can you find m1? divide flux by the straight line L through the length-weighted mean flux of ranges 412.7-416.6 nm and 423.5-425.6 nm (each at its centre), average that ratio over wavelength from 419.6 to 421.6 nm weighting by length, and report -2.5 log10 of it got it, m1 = 0.06 mag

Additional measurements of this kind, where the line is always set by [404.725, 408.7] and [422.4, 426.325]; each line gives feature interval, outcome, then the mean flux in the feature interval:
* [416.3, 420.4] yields 0.03 mag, 92.8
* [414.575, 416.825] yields 0.00 mag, 94.4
